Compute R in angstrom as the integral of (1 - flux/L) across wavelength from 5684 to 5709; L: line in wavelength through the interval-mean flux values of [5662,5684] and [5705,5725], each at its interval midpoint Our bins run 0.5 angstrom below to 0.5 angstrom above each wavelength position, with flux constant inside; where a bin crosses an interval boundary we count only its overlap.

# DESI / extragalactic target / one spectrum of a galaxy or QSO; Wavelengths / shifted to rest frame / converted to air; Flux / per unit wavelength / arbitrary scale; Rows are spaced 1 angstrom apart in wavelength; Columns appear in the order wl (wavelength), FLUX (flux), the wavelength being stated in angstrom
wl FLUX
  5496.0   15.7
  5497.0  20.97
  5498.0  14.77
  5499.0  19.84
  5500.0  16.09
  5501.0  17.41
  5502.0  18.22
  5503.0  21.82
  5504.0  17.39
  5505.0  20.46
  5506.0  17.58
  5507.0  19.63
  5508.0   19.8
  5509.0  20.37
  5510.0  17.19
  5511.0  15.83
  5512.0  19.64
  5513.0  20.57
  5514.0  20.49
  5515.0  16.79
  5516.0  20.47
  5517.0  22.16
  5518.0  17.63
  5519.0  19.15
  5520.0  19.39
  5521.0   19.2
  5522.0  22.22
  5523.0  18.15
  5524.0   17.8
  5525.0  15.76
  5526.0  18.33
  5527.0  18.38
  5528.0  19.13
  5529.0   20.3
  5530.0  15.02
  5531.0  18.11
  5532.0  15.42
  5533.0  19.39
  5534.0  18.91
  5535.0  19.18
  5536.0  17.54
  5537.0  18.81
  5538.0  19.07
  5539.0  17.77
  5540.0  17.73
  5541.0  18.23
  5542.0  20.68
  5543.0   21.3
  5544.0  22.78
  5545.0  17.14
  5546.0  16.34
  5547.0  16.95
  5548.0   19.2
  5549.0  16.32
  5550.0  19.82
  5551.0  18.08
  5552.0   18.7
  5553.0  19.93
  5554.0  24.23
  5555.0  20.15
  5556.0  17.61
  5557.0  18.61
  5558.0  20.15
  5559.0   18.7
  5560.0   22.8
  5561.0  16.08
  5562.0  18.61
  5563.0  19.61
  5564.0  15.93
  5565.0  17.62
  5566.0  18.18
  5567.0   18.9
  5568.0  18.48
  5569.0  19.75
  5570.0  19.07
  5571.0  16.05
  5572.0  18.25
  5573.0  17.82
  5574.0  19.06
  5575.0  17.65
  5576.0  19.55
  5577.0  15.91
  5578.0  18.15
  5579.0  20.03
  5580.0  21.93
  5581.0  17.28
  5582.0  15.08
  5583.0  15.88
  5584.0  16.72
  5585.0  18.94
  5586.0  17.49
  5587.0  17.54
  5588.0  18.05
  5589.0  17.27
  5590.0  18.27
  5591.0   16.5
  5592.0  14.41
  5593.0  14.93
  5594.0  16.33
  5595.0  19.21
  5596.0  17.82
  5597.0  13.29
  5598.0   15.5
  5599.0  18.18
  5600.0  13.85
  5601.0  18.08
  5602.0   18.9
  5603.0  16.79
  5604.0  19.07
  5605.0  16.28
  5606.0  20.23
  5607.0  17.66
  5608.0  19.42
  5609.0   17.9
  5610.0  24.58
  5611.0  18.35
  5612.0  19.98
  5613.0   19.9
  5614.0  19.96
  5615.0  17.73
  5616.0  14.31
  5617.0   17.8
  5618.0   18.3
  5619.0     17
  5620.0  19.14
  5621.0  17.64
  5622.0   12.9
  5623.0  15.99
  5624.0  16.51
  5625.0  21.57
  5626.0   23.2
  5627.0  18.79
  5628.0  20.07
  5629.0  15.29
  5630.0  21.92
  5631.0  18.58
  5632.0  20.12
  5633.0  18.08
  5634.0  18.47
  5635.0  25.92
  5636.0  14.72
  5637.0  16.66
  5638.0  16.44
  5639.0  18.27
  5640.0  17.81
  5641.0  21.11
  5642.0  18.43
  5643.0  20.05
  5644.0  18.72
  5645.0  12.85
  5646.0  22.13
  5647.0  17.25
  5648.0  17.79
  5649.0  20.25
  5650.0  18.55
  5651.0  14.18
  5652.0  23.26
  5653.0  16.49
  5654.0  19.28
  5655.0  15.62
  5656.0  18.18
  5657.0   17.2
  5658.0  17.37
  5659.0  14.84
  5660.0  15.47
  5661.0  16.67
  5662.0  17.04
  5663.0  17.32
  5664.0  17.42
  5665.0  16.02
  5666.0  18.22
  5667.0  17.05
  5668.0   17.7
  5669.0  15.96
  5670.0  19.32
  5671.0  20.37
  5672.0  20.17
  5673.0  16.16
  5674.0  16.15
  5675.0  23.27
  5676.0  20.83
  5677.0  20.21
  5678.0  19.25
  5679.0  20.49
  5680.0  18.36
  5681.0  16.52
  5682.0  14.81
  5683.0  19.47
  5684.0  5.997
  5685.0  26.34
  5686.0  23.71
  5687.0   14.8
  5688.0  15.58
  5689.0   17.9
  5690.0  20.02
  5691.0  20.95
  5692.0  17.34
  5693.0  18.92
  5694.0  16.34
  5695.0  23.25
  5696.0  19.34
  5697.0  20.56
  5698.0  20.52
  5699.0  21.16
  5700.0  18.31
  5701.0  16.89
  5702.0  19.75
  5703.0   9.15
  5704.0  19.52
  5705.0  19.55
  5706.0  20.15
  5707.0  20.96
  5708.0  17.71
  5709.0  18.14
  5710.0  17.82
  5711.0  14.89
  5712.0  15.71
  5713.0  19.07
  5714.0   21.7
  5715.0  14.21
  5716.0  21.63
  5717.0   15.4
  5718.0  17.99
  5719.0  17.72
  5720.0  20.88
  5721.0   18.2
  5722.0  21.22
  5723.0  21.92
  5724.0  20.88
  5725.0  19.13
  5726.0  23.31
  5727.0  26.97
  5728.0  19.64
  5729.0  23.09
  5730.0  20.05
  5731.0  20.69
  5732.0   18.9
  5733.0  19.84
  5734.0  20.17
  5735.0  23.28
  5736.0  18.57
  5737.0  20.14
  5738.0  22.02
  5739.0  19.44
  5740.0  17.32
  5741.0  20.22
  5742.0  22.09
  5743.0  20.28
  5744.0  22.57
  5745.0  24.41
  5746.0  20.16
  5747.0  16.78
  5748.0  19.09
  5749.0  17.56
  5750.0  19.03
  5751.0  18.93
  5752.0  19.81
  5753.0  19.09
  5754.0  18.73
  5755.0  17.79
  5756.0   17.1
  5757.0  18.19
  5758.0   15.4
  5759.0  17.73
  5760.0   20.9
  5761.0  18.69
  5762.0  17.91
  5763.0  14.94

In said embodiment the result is -0.5 angstrom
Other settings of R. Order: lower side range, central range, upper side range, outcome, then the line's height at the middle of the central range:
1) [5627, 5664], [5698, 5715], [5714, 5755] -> 1.2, 19.4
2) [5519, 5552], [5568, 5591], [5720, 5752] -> 1.2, 19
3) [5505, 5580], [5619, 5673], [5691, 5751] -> 3.1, 19.2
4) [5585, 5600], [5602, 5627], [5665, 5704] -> -1.9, 17.1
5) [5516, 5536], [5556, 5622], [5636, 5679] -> 1.5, 18.3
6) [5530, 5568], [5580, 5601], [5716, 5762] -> 2.4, 19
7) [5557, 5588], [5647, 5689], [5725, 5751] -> 3.6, 19.6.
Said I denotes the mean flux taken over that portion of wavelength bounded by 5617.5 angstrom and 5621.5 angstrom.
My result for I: 18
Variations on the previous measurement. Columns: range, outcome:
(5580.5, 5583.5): 16.1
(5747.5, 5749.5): 18.3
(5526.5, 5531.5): 18.2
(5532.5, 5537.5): 18.8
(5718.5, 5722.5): 19.5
